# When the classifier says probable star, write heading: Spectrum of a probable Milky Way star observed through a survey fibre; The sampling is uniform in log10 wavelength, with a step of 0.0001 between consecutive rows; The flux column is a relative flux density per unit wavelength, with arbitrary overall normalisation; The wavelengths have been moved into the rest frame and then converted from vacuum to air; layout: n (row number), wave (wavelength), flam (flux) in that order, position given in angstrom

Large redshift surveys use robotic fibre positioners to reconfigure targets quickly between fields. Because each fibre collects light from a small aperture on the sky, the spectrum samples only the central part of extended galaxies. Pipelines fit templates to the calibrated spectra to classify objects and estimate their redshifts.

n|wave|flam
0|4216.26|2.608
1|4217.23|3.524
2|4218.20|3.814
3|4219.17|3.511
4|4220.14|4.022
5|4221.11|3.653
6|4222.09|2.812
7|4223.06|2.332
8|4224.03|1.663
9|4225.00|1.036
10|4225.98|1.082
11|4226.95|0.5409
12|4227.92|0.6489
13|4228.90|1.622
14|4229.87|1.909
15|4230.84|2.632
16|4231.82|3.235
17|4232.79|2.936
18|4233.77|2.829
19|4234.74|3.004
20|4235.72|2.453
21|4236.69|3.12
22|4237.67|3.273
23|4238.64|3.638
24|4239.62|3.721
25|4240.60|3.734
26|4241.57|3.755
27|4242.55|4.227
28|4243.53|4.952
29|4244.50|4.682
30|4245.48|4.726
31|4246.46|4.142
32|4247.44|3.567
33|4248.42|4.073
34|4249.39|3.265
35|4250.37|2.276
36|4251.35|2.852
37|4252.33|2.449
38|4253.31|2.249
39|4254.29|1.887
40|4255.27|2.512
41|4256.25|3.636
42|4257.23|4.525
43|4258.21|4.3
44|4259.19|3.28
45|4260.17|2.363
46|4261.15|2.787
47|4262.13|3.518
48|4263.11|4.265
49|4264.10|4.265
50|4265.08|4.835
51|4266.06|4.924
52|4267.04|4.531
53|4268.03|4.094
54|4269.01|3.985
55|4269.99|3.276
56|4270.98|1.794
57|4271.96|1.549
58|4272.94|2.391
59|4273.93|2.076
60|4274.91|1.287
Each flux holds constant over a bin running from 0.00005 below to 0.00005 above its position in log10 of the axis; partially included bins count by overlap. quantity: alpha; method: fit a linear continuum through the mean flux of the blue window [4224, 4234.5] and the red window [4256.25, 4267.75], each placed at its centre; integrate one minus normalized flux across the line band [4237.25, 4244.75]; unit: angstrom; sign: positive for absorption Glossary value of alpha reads -3.9 angstrom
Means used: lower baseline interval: 1.87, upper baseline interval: 3.95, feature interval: 3.99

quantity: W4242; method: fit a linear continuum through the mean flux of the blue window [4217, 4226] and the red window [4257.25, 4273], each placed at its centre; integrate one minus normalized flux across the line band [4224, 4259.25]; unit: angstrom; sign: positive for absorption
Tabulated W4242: 2.08 angstrom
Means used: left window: 2.81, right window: 3.57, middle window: 3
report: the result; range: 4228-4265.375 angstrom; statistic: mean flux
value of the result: 3.32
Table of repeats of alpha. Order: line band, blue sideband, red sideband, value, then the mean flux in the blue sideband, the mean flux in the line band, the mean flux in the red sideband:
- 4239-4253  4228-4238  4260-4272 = -3.37 angstrom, 2.61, 3.72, 3.66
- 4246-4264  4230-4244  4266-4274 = -0.02 angstrom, 3.35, 3.24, 3.14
